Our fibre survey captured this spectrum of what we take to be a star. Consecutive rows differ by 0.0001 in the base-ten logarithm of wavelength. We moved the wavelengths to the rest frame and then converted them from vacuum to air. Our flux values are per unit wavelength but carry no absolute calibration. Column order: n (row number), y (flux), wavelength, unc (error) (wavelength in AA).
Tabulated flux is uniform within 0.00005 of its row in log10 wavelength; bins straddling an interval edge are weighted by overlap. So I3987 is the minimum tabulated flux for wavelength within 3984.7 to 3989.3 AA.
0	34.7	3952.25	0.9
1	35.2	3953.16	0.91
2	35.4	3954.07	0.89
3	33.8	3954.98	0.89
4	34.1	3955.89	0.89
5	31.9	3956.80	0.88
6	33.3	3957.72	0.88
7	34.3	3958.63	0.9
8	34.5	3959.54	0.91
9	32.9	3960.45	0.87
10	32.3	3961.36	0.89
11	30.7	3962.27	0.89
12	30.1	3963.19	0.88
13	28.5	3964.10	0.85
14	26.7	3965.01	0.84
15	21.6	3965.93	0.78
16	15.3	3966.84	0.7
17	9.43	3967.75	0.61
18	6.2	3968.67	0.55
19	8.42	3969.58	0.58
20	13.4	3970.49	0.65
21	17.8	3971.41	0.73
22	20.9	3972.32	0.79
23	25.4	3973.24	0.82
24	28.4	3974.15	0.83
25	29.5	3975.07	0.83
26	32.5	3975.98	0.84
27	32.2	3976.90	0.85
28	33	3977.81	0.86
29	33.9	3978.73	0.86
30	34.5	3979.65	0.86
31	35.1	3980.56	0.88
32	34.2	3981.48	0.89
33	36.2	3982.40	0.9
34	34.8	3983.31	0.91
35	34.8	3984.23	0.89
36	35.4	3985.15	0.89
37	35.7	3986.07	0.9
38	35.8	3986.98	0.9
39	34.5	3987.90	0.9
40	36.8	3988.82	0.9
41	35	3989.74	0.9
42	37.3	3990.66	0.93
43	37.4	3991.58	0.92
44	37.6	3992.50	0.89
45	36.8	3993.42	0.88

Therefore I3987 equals 34.5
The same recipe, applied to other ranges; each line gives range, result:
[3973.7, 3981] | 28.4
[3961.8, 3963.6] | 30.1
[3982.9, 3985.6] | 34.8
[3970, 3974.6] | 13.4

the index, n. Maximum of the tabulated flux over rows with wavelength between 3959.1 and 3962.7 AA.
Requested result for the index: 34.5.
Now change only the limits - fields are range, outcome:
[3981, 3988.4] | 36.2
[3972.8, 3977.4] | 32.5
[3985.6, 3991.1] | 37.3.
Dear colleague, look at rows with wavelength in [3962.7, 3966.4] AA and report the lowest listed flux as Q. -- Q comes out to 21.6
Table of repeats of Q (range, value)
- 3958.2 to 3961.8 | 32.3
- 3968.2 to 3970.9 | 6.2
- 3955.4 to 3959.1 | 31.9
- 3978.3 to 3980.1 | 33.9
